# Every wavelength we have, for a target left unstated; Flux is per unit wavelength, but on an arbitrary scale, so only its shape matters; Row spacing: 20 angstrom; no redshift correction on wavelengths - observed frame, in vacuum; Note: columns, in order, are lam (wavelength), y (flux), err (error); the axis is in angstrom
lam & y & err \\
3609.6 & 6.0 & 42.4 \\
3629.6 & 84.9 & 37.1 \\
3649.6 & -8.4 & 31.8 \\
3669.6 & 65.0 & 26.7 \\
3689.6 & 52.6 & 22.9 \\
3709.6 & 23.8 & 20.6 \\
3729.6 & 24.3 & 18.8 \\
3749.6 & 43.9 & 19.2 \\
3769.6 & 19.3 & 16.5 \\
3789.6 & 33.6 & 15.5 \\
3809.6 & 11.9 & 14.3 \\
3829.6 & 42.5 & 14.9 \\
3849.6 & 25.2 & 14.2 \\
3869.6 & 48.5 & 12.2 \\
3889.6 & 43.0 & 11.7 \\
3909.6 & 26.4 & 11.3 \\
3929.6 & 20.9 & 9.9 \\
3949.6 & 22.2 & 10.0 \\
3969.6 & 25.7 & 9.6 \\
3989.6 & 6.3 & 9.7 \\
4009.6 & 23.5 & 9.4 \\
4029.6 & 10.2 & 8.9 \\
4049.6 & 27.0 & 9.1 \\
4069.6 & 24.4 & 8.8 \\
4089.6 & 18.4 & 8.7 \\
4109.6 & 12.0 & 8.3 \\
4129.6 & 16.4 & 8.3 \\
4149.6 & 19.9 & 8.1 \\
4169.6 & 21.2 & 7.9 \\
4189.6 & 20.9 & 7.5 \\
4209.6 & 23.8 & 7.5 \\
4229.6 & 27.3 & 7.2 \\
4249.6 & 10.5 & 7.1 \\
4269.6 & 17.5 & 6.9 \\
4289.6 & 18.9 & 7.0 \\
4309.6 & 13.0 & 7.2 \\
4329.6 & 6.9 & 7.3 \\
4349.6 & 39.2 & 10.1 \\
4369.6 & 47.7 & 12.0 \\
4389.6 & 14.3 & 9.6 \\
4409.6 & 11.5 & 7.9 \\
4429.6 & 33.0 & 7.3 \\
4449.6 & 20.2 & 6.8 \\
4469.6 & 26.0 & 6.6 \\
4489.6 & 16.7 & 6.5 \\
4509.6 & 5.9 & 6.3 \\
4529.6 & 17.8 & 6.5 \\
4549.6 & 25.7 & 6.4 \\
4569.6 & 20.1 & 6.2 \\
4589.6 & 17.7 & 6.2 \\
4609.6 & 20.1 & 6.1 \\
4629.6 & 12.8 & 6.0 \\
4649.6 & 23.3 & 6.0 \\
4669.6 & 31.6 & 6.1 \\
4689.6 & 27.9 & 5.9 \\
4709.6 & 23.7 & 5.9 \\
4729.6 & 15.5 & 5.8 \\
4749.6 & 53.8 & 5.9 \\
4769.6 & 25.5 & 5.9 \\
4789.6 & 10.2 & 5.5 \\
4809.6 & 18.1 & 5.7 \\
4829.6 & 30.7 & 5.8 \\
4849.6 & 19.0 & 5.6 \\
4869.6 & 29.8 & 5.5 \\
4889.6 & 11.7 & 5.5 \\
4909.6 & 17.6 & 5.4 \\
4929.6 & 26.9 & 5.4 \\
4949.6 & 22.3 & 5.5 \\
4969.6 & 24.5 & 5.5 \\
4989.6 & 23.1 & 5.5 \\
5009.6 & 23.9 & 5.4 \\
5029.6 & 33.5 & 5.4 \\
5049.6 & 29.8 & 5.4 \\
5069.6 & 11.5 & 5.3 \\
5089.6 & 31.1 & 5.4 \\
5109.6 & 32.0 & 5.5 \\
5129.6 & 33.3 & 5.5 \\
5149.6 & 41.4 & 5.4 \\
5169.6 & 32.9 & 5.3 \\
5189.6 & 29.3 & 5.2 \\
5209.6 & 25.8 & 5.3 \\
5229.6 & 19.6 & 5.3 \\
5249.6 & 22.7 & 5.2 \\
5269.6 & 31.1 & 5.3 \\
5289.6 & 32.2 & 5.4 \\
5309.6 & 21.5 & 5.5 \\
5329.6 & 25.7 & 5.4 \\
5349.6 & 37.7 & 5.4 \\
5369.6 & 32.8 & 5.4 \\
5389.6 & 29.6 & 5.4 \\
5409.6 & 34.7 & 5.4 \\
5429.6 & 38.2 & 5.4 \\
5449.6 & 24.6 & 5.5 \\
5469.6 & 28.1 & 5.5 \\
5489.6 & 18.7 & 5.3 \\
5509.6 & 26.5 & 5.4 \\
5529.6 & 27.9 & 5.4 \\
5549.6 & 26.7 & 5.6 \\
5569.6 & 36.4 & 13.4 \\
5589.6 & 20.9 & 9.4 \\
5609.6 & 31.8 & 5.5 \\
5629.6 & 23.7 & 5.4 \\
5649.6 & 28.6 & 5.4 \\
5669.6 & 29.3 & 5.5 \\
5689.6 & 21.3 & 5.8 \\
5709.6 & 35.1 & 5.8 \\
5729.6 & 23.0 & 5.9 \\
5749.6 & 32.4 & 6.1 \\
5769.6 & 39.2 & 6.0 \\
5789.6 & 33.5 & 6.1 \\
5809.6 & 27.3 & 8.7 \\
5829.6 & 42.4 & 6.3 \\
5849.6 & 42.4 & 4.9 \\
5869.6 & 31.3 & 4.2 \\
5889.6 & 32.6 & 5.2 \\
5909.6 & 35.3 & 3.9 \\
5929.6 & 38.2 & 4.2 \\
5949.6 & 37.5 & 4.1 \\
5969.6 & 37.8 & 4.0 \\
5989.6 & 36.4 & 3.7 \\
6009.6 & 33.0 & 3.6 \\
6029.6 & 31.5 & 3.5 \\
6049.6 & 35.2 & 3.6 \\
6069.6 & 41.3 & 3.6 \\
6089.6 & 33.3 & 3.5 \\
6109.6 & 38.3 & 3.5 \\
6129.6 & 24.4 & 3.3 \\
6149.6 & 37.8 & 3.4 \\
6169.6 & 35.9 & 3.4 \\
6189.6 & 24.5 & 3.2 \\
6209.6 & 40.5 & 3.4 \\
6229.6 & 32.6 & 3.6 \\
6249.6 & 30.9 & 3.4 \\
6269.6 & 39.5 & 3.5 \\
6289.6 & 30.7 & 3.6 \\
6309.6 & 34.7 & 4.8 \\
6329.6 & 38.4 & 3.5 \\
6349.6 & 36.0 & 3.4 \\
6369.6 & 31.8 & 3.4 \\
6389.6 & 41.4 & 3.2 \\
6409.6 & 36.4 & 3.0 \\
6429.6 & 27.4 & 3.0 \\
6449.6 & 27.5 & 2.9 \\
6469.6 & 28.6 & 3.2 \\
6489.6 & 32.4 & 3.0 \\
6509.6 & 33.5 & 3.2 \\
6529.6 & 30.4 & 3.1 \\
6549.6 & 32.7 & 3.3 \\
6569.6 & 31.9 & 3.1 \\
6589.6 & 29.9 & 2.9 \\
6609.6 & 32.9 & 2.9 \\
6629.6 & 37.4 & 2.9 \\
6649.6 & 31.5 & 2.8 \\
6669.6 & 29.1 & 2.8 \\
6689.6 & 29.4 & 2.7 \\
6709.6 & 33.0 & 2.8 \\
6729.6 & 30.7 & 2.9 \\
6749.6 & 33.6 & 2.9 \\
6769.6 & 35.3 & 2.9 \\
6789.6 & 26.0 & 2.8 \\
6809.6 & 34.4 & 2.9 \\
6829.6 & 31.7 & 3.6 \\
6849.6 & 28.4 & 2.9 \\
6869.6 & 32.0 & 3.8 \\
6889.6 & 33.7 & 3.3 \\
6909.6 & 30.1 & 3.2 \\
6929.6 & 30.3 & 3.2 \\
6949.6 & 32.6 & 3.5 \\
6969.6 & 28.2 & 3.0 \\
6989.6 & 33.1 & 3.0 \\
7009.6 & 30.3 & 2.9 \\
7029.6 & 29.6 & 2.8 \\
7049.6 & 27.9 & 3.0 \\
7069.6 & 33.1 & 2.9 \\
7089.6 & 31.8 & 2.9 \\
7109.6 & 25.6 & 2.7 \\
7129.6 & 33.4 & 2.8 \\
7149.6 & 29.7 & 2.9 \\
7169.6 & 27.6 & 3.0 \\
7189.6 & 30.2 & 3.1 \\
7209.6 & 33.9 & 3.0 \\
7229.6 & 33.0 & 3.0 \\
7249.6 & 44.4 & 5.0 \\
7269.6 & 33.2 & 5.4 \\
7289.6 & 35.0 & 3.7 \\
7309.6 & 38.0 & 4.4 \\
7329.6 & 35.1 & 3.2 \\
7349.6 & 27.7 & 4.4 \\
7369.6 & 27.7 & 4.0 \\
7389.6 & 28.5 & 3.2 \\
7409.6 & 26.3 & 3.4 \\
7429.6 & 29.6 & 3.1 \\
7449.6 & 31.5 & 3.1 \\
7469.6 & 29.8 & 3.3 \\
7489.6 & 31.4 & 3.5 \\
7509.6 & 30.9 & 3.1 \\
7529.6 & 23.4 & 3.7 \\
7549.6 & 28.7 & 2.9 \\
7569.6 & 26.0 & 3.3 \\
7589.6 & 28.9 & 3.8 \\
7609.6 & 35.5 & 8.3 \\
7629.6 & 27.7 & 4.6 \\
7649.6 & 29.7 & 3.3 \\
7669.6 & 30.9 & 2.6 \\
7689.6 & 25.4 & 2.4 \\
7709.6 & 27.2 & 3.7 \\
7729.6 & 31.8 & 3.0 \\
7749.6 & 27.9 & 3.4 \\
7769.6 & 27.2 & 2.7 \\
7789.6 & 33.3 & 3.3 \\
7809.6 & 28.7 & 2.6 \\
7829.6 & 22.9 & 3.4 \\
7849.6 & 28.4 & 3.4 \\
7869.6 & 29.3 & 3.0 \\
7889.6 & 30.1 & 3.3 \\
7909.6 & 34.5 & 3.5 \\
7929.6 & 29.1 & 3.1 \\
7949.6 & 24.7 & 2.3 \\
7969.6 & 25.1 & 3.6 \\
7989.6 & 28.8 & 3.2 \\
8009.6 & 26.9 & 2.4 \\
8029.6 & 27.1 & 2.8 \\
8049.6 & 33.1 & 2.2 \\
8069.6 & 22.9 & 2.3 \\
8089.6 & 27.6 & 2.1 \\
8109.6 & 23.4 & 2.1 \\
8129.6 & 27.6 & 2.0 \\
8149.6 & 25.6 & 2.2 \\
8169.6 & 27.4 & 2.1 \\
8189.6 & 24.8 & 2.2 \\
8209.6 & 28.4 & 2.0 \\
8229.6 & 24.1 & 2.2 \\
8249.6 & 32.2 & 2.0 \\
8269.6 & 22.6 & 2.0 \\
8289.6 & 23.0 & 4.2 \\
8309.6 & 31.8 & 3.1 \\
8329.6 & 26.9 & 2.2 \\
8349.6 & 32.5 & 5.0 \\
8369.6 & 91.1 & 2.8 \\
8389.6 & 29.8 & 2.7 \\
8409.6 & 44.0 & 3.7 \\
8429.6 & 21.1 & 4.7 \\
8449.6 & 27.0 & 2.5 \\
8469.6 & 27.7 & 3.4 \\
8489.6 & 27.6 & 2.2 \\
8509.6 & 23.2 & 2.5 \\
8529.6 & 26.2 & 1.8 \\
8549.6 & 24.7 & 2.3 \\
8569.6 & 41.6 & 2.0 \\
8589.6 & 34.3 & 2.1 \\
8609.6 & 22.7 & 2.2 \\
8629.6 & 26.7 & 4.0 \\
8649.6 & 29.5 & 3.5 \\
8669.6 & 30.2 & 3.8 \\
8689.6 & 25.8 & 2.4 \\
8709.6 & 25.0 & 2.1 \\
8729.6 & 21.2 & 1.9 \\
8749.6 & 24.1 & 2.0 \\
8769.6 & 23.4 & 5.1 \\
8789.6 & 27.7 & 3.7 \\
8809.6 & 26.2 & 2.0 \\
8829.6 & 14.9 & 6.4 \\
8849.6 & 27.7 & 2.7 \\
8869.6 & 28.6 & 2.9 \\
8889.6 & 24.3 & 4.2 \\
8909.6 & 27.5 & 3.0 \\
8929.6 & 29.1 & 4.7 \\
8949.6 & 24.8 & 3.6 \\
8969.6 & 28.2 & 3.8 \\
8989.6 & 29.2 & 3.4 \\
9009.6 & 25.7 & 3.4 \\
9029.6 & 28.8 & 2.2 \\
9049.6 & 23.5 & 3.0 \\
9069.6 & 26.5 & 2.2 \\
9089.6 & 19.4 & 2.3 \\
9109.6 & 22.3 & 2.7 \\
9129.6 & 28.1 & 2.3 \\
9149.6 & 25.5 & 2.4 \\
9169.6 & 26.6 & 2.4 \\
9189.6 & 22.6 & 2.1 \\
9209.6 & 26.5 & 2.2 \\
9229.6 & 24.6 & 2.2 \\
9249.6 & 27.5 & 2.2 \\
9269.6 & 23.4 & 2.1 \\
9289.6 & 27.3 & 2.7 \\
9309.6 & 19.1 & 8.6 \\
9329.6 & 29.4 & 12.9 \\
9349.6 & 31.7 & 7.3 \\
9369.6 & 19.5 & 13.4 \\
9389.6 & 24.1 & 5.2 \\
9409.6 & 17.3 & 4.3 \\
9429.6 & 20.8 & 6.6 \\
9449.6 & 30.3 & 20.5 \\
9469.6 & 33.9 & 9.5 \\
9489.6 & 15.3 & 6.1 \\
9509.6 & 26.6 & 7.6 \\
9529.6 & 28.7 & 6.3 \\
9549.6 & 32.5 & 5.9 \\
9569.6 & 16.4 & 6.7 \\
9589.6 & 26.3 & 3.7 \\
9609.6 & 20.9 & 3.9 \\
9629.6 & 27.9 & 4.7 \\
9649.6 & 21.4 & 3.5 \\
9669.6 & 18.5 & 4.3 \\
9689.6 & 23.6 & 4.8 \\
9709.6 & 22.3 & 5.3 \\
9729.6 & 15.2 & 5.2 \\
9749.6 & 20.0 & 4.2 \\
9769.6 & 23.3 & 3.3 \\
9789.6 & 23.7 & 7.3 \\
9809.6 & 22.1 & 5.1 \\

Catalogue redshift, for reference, 0.28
